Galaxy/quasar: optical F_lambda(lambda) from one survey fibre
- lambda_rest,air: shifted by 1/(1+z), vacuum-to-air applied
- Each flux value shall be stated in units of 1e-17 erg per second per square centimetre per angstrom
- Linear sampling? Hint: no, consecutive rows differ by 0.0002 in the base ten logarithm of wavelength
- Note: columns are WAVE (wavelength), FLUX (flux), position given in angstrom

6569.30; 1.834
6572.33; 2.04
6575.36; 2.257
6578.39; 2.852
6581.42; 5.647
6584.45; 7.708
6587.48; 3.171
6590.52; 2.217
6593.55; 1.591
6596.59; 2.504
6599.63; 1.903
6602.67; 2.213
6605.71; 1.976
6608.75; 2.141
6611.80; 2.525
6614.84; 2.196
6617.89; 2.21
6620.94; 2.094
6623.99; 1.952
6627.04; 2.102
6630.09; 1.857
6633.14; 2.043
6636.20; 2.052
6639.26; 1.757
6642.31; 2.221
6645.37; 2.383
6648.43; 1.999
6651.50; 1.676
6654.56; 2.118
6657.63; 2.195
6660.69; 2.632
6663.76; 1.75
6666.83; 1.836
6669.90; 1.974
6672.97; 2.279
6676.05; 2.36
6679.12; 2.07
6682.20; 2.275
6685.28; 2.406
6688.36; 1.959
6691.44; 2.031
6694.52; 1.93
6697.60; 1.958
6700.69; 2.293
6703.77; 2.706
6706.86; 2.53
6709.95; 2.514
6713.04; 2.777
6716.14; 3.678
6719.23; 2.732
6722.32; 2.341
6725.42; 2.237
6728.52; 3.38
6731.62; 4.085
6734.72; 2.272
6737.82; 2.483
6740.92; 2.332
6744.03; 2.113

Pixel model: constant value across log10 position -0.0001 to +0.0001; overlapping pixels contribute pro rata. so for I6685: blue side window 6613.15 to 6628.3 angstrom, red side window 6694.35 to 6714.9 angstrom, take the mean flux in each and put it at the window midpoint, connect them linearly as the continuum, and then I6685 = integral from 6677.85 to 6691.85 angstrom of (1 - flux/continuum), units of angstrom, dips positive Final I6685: 1.2 angstrom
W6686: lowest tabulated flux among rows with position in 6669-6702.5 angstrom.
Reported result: 1.93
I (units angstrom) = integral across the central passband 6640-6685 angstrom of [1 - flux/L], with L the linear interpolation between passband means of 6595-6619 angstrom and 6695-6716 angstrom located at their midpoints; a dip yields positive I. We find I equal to 4.80 angstrom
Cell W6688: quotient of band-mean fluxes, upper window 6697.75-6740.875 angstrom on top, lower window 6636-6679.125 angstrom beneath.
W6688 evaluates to 1.31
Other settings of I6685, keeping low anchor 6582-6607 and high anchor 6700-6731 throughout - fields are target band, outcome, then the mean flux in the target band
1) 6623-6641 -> 6.0 angstrom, 1.96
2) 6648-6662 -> 3.7 angstrom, 2.13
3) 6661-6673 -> 3.7 angstrom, 1.99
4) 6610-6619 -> 2.0 angstrom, 2.31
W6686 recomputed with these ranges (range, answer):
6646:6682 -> 1.676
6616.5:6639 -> 1.857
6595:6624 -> 1.903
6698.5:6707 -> 2.293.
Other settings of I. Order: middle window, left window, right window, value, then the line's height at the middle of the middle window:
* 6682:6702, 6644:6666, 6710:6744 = 2.8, 2.45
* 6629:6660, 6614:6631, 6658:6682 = 0.8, 2.1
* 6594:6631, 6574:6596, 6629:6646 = 8.4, 2.78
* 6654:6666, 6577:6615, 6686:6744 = 2.6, 2.76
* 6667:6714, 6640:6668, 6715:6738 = 4.7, 2.5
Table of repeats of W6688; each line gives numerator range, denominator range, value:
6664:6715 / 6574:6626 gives 0.81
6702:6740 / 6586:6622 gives 1.26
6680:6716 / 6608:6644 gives 1.12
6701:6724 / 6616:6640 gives 1.35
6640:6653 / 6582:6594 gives 0.51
